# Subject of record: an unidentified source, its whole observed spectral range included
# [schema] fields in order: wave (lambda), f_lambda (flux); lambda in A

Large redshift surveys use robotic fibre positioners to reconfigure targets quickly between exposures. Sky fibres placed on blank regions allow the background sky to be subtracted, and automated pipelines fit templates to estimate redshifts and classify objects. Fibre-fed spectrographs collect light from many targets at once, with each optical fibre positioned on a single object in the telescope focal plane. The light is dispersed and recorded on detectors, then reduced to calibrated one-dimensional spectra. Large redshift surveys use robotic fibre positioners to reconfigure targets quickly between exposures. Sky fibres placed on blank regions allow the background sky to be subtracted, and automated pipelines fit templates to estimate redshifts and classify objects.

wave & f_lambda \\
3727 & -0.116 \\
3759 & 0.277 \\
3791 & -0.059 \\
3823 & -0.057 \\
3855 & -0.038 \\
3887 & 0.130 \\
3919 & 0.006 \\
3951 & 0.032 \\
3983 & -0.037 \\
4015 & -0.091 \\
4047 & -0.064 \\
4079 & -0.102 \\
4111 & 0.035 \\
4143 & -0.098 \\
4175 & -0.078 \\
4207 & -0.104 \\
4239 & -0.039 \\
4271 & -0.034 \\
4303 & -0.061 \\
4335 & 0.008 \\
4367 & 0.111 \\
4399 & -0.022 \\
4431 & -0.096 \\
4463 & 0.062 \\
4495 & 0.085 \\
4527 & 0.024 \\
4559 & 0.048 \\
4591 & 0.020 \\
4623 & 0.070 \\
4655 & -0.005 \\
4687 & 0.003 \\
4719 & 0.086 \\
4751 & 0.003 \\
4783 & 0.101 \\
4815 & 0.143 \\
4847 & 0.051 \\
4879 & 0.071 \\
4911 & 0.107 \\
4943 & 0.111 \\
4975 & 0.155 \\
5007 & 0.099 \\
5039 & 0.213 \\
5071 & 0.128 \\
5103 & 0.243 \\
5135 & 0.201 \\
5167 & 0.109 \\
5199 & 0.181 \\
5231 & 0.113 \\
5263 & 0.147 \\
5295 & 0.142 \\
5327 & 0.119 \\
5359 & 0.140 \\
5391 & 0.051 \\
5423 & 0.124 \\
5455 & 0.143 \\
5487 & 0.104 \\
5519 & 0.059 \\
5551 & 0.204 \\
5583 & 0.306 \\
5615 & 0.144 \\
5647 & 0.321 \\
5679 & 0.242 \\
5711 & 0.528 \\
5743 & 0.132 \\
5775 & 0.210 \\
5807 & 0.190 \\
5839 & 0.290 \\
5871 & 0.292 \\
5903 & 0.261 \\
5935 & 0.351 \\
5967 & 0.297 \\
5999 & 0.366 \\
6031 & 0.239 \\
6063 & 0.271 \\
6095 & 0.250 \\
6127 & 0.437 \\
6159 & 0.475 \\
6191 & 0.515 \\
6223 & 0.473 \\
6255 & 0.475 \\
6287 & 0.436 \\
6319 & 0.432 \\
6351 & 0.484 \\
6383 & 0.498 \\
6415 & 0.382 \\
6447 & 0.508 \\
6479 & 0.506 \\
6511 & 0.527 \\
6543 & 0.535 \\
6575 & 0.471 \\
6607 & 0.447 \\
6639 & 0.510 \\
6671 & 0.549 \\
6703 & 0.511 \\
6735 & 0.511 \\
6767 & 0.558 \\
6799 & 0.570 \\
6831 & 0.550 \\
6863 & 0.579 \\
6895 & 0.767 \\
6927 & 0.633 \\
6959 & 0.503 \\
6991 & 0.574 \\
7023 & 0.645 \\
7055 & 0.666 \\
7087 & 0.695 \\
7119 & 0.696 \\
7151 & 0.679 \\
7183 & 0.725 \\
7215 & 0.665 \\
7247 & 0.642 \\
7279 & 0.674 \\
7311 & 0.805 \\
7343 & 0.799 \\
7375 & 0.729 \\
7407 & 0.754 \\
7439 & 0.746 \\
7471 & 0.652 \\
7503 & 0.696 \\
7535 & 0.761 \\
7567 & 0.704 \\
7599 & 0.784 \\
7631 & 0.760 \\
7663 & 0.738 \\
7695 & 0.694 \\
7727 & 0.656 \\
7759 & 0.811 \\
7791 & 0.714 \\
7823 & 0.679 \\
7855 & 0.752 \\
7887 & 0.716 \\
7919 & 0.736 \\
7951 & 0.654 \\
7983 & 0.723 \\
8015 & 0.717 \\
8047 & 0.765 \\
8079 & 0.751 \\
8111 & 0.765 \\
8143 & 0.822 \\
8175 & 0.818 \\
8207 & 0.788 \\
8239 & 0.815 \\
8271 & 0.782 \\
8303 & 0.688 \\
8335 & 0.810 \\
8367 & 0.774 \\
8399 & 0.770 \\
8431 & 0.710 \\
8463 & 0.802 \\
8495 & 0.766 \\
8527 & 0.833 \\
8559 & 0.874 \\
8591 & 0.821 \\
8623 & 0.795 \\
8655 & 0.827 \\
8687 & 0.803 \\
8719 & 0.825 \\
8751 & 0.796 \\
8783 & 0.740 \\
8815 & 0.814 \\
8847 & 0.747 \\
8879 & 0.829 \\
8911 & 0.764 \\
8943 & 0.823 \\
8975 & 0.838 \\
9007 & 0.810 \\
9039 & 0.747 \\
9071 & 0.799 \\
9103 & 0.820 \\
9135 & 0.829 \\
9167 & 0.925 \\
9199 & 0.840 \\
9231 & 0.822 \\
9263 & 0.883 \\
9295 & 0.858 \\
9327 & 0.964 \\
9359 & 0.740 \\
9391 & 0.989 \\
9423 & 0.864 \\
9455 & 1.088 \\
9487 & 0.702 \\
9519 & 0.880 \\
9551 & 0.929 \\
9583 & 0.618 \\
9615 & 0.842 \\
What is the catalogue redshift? 0.535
